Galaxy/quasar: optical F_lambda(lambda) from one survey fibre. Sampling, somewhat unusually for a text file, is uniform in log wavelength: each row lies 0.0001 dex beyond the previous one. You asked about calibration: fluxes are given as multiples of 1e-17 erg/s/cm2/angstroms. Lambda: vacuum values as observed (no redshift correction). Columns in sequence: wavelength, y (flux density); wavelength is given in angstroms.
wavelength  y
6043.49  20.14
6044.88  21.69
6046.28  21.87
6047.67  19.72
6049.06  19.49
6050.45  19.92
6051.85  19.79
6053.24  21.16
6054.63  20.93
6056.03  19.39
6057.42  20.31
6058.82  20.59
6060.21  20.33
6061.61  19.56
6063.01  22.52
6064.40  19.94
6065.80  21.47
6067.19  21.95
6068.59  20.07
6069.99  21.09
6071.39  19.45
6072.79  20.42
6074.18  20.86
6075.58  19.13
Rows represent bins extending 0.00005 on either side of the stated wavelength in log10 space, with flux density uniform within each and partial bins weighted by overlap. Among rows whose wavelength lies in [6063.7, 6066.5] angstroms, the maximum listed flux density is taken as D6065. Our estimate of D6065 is 21.47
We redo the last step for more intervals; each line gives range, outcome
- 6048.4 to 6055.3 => 21.16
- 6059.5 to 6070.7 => 22.52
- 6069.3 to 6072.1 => 21.09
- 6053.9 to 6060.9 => 20.93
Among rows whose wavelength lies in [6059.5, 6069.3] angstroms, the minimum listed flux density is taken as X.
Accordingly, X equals 19.56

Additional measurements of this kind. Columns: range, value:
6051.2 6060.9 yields 19.39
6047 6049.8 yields 19.49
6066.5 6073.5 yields 19.45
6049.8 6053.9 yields 19.79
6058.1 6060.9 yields 20.33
